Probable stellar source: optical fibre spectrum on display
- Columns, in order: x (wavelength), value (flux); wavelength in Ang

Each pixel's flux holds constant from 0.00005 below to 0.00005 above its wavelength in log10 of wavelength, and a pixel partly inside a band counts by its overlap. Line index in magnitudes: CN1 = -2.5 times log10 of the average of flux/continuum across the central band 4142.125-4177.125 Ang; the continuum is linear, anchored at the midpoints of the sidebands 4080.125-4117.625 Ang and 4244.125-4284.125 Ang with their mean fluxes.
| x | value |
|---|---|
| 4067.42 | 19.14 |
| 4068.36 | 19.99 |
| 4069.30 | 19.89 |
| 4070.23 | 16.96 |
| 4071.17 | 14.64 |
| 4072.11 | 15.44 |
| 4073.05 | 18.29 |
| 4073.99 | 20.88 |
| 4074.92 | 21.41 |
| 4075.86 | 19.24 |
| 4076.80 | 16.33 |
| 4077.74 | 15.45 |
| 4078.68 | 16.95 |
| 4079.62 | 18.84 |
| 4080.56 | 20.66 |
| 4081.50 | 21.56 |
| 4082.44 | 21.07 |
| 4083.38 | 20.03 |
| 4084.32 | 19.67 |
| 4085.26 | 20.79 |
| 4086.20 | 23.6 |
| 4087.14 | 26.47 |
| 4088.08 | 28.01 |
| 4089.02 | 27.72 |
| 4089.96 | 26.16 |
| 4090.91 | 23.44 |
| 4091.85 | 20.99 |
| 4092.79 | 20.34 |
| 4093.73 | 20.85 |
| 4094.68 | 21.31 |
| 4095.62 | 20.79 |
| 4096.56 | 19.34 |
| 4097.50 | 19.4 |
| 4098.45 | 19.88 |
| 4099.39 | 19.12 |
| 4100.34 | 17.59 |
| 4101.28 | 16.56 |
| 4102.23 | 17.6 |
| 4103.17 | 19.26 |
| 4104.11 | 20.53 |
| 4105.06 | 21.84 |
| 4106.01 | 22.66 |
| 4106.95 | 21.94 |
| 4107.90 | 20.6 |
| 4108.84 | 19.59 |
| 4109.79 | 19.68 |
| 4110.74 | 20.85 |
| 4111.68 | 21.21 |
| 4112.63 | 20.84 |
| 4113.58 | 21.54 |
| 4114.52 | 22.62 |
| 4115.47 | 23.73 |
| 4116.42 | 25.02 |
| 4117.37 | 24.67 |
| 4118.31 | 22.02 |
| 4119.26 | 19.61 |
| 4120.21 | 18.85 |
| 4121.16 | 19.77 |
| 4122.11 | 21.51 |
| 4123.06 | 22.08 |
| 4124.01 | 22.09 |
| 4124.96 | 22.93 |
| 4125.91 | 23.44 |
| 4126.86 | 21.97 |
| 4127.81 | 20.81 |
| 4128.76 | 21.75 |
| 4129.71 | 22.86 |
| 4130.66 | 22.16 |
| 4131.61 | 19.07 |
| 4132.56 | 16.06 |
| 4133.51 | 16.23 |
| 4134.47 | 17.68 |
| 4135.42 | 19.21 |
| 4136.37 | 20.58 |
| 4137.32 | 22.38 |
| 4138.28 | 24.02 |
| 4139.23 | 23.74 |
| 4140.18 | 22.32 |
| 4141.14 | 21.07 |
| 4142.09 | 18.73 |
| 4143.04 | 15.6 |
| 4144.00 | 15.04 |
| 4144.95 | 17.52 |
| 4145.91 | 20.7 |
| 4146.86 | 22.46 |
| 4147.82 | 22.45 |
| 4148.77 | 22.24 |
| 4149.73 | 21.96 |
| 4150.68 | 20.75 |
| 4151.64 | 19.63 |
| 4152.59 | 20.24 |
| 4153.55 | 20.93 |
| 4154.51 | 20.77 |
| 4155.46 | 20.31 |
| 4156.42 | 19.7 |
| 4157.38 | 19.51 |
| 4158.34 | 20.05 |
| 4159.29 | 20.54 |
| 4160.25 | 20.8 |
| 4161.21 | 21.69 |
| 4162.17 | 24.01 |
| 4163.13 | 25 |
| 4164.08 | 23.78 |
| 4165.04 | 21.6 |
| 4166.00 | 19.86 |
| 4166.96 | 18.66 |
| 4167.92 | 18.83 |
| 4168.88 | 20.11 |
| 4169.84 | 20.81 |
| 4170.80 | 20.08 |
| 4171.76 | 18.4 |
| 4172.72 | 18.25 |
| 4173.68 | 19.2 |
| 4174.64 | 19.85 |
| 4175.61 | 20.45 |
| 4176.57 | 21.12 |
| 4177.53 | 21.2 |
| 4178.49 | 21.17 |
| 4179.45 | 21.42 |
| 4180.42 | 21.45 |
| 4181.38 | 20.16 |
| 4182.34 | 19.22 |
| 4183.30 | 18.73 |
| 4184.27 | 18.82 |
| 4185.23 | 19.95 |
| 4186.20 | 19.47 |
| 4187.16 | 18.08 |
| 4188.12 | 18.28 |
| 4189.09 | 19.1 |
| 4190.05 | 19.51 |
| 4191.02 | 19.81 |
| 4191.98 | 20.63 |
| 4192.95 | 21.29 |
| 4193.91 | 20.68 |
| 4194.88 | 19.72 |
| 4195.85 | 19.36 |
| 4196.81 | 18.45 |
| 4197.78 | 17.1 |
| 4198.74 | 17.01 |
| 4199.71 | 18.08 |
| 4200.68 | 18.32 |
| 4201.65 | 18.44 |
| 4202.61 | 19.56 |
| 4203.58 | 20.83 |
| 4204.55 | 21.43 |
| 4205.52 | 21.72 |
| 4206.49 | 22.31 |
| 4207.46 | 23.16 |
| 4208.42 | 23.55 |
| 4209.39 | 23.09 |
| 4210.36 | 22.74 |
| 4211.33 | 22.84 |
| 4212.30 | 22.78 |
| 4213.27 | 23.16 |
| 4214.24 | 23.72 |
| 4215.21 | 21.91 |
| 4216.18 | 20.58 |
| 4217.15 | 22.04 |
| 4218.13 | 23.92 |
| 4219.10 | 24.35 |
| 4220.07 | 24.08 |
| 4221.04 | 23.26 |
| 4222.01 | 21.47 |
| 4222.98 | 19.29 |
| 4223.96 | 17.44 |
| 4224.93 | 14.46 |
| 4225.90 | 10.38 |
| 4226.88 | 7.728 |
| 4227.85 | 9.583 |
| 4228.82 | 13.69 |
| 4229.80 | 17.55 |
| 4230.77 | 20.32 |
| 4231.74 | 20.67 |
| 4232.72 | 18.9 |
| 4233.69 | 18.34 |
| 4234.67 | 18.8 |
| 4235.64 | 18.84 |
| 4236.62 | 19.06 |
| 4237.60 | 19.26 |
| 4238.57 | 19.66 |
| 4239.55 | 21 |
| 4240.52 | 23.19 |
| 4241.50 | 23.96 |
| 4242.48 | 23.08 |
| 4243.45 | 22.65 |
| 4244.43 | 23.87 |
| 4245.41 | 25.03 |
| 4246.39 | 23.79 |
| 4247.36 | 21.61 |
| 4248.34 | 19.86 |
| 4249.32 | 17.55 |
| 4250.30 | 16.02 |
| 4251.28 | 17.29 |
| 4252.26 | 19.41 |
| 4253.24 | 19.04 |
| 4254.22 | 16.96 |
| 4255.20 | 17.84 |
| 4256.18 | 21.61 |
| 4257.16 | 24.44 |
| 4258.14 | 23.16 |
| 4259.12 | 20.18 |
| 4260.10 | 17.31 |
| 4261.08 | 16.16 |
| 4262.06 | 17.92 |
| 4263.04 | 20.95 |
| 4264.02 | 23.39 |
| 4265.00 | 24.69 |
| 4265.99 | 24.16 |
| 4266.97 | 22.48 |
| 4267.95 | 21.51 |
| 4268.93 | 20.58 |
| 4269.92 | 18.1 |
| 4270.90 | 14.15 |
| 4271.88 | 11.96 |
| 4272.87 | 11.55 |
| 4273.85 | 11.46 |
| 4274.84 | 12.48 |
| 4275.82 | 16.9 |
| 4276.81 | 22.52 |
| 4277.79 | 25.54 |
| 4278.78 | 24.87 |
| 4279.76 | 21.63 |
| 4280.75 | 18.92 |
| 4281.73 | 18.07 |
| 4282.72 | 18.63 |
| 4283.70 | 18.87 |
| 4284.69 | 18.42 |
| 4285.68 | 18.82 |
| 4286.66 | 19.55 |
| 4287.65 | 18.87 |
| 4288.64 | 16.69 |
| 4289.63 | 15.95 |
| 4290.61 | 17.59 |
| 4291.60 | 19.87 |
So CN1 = 0.022 mag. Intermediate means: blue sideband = 21.5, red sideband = 19.6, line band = 20.3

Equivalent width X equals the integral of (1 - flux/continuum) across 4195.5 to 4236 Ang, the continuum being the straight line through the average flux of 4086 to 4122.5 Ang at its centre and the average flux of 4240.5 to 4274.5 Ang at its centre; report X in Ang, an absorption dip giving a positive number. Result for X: 1.25 Ang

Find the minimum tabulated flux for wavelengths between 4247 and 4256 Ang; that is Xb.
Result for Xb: 16.02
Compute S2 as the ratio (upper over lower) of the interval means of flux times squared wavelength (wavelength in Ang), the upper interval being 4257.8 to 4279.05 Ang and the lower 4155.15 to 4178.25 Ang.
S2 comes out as 0.97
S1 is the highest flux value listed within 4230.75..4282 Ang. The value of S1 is 25.54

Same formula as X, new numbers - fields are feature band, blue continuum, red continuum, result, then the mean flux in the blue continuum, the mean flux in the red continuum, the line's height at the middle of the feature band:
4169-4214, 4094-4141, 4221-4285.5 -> -0.82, 20.8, 19.1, 19.9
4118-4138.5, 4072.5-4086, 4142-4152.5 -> -1.07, 19.4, 19.8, 19.7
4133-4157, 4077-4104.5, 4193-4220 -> 0.84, 20.8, 21.2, 21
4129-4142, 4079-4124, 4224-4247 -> 0.10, 21.3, 18.9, 20.7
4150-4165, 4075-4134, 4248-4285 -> -0.63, 21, 19.1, 20.4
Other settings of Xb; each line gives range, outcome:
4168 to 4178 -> 18.25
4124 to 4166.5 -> 15.04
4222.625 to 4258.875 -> 7.728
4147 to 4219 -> 17.01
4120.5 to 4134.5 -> 16.06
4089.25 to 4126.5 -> 16.56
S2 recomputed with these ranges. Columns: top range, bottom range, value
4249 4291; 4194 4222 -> 0.91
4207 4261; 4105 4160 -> 1.01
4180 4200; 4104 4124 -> 0.93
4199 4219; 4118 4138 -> 1.09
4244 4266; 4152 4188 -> 1.05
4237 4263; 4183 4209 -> 1.06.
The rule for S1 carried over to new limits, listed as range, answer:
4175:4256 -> 25.03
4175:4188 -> 21.45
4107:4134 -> 25.02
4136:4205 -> 25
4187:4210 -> 23.55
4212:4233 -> 24.35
